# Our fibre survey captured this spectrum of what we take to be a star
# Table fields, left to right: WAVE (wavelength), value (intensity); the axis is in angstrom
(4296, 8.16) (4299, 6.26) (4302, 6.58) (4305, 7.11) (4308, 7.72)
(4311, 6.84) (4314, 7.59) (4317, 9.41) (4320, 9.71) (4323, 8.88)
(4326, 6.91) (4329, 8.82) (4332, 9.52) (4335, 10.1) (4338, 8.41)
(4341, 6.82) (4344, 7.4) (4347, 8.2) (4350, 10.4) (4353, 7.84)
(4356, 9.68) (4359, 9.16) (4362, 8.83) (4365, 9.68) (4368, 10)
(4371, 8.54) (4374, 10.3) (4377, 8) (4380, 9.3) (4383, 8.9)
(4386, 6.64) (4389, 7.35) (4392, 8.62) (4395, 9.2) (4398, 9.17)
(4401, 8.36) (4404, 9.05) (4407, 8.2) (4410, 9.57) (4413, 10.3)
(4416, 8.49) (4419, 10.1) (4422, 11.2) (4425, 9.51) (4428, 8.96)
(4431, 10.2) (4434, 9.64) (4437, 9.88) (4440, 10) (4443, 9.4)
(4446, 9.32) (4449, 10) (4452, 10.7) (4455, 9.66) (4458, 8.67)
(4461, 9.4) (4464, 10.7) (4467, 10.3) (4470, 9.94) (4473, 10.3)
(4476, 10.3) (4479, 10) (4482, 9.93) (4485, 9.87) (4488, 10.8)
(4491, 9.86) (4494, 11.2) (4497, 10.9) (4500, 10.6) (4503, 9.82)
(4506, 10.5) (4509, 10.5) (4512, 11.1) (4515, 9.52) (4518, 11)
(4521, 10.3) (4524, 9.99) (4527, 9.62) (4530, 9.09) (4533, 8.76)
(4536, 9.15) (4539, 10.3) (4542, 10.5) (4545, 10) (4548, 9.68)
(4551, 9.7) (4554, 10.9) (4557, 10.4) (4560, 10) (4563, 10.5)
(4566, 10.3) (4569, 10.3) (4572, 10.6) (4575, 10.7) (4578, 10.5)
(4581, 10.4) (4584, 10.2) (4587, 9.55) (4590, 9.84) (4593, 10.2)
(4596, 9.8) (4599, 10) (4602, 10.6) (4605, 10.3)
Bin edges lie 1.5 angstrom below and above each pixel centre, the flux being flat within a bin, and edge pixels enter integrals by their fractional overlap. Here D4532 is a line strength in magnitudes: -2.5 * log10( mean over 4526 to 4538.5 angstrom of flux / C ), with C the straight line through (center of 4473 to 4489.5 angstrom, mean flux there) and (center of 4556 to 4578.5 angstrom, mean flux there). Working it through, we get 0.121 mag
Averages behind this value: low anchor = 10.2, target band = 9.23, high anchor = 10.4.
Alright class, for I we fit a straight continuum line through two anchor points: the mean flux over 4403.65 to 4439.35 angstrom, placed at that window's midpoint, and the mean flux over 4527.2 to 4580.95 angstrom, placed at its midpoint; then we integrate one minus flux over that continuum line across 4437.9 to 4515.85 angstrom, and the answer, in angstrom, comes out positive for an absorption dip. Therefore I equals -2.5 angstrom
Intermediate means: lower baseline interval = 9.62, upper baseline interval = 10.1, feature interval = 10.1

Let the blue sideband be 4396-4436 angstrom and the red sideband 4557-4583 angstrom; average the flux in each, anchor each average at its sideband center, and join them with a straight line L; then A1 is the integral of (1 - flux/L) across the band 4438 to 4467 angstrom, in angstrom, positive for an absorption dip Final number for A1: -0.4 angstrom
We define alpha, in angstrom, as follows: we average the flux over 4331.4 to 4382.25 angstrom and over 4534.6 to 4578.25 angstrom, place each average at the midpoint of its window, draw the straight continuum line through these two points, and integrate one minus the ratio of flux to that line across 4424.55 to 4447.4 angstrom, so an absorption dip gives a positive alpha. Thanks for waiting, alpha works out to -0.4 angstrom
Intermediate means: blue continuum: 8.94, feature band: 9.62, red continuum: 10.2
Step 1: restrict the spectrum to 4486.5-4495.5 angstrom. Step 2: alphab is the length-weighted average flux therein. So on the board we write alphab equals 10.6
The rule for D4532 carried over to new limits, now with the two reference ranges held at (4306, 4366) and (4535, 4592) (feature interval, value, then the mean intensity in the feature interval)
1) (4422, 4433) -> -0.06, 9.78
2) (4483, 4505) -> -0.08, 10.4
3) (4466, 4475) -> -0.07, 10.2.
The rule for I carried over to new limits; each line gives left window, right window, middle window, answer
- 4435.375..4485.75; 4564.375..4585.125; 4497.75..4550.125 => 0.83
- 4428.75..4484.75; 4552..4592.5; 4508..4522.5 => -0.54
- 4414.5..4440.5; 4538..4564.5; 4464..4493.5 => -0.75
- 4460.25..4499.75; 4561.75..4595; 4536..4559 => 0.32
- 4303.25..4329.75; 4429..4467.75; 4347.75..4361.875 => -0.97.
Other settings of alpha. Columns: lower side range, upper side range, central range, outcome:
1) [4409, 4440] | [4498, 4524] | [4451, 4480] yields 0.3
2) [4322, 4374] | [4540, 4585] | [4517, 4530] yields 0.0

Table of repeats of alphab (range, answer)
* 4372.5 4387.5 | 8.63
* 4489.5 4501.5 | 10.6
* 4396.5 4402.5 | 8.76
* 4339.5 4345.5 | 7.11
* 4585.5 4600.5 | 9.88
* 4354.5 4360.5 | 9.42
